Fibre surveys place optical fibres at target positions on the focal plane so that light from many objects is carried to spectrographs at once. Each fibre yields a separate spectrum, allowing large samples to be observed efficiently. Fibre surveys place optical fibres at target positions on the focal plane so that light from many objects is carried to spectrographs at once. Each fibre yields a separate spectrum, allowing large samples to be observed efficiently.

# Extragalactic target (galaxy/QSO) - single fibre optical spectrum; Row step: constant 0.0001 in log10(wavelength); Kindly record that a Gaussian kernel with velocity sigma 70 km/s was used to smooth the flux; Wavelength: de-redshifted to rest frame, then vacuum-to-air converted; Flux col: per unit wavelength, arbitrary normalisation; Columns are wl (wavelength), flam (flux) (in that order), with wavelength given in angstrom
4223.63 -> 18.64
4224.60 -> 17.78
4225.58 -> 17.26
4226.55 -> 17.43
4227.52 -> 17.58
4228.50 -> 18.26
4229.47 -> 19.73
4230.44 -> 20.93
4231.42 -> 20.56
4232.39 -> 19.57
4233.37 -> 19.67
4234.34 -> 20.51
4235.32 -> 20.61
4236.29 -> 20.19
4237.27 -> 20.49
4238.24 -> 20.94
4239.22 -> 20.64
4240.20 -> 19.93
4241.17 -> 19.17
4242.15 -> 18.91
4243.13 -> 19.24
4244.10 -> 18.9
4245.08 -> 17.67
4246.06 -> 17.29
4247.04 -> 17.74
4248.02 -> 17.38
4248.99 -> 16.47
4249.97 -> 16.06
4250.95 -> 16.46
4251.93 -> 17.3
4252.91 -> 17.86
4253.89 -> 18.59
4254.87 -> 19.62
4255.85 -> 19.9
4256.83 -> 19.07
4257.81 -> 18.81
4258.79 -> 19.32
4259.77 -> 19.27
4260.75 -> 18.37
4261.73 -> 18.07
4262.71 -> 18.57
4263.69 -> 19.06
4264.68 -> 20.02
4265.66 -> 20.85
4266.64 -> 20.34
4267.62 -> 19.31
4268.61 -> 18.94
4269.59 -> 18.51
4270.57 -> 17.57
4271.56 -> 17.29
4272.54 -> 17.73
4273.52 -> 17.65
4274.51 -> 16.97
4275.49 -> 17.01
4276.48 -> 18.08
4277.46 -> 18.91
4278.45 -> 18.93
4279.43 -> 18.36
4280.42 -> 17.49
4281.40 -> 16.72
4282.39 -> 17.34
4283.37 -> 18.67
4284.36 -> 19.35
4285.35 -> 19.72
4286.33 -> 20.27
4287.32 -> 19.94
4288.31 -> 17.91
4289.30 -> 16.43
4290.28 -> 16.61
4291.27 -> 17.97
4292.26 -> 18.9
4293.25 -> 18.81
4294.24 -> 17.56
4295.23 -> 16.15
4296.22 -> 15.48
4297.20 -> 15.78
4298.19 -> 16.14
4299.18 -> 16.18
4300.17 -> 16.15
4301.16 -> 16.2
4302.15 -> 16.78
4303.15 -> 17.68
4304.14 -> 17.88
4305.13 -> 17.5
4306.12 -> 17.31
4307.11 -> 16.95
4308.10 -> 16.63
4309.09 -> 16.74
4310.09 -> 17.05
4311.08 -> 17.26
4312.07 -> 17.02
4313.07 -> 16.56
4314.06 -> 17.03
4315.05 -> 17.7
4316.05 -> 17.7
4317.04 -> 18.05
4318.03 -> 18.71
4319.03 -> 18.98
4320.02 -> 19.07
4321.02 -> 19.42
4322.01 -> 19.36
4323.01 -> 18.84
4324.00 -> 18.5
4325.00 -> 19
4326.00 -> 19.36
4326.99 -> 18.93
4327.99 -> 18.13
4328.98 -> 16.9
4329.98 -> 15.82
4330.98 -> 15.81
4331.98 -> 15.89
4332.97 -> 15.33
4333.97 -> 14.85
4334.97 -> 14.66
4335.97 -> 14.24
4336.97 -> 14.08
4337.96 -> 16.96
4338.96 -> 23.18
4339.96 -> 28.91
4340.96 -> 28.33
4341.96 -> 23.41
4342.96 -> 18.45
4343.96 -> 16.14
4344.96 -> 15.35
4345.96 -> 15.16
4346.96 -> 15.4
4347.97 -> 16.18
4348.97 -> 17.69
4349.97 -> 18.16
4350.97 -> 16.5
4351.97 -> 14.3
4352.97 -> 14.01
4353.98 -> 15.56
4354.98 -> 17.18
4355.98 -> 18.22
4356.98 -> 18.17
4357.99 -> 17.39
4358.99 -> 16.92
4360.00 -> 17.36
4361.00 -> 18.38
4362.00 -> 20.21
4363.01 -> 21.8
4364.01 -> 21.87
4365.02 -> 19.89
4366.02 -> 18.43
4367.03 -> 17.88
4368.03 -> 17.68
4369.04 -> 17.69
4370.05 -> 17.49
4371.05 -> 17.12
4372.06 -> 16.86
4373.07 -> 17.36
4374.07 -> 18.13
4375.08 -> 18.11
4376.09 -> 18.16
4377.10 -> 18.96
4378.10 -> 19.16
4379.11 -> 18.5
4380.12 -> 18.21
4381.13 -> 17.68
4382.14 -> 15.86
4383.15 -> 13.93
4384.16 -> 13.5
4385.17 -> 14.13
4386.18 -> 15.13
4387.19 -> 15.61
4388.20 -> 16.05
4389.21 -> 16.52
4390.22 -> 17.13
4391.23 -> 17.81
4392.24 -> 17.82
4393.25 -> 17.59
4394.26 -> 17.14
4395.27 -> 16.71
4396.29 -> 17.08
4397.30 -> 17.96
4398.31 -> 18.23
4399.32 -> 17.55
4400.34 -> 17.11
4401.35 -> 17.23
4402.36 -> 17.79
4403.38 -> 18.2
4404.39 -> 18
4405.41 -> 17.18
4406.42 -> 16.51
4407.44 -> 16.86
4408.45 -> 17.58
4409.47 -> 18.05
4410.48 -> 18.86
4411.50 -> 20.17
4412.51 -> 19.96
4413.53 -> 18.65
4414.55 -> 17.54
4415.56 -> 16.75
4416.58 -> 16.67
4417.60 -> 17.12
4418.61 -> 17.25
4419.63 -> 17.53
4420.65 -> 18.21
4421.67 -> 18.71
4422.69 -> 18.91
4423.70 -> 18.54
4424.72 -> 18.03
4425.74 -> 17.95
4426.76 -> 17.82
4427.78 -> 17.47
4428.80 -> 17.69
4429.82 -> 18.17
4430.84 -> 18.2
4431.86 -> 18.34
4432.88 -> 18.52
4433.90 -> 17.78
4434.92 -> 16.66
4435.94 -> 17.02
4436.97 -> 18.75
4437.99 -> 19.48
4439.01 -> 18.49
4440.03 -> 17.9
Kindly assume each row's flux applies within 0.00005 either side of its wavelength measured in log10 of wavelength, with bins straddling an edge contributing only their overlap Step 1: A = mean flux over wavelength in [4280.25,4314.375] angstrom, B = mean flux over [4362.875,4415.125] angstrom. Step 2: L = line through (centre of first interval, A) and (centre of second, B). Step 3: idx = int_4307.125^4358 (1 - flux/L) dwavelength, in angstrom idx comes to -0.7 angstrom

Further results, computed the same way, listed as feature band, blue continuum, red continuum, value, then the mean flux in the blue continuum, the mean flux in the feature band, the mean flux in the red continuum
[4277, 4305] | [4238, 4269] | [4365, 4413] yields 1.09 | 18.7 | 17.6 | 17.4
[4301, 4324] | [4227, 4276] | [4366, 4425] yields 0.66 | 18.8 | 17.7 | 17.5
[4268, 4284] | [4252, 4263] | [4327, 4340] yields 0.39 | 18.8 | 17.9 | 16.9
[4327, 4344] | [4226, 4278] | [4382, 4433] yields -0.32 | 18.8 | 18.4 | 17.4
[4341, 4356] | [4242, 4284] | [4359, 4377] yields 1.09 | 18.3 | 17.1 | 18.5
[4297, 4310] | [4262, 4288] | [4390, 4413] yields 1.14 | 18.6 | 16.8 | 17.8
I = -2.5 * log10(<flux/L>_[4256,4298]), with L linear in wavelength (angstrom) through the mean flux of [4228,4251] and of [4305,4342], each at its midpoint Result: 0.02 mag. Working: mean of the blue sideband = 19.1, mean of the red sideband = 18.1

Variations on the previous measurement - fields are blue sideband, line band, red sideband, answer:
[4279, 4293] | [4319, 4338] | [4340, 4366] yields 0.068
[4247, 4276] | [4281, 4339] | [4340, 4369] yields 0.053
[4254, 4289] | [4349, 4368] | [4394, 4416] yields 0.012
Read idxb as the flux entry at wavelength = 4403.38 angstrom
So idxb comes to 18.2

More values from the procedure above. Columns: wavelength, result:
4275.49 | 17.01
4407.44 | 16.86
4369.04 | 17.69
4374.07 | 18.13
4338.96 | 23.18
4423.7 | 18.54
